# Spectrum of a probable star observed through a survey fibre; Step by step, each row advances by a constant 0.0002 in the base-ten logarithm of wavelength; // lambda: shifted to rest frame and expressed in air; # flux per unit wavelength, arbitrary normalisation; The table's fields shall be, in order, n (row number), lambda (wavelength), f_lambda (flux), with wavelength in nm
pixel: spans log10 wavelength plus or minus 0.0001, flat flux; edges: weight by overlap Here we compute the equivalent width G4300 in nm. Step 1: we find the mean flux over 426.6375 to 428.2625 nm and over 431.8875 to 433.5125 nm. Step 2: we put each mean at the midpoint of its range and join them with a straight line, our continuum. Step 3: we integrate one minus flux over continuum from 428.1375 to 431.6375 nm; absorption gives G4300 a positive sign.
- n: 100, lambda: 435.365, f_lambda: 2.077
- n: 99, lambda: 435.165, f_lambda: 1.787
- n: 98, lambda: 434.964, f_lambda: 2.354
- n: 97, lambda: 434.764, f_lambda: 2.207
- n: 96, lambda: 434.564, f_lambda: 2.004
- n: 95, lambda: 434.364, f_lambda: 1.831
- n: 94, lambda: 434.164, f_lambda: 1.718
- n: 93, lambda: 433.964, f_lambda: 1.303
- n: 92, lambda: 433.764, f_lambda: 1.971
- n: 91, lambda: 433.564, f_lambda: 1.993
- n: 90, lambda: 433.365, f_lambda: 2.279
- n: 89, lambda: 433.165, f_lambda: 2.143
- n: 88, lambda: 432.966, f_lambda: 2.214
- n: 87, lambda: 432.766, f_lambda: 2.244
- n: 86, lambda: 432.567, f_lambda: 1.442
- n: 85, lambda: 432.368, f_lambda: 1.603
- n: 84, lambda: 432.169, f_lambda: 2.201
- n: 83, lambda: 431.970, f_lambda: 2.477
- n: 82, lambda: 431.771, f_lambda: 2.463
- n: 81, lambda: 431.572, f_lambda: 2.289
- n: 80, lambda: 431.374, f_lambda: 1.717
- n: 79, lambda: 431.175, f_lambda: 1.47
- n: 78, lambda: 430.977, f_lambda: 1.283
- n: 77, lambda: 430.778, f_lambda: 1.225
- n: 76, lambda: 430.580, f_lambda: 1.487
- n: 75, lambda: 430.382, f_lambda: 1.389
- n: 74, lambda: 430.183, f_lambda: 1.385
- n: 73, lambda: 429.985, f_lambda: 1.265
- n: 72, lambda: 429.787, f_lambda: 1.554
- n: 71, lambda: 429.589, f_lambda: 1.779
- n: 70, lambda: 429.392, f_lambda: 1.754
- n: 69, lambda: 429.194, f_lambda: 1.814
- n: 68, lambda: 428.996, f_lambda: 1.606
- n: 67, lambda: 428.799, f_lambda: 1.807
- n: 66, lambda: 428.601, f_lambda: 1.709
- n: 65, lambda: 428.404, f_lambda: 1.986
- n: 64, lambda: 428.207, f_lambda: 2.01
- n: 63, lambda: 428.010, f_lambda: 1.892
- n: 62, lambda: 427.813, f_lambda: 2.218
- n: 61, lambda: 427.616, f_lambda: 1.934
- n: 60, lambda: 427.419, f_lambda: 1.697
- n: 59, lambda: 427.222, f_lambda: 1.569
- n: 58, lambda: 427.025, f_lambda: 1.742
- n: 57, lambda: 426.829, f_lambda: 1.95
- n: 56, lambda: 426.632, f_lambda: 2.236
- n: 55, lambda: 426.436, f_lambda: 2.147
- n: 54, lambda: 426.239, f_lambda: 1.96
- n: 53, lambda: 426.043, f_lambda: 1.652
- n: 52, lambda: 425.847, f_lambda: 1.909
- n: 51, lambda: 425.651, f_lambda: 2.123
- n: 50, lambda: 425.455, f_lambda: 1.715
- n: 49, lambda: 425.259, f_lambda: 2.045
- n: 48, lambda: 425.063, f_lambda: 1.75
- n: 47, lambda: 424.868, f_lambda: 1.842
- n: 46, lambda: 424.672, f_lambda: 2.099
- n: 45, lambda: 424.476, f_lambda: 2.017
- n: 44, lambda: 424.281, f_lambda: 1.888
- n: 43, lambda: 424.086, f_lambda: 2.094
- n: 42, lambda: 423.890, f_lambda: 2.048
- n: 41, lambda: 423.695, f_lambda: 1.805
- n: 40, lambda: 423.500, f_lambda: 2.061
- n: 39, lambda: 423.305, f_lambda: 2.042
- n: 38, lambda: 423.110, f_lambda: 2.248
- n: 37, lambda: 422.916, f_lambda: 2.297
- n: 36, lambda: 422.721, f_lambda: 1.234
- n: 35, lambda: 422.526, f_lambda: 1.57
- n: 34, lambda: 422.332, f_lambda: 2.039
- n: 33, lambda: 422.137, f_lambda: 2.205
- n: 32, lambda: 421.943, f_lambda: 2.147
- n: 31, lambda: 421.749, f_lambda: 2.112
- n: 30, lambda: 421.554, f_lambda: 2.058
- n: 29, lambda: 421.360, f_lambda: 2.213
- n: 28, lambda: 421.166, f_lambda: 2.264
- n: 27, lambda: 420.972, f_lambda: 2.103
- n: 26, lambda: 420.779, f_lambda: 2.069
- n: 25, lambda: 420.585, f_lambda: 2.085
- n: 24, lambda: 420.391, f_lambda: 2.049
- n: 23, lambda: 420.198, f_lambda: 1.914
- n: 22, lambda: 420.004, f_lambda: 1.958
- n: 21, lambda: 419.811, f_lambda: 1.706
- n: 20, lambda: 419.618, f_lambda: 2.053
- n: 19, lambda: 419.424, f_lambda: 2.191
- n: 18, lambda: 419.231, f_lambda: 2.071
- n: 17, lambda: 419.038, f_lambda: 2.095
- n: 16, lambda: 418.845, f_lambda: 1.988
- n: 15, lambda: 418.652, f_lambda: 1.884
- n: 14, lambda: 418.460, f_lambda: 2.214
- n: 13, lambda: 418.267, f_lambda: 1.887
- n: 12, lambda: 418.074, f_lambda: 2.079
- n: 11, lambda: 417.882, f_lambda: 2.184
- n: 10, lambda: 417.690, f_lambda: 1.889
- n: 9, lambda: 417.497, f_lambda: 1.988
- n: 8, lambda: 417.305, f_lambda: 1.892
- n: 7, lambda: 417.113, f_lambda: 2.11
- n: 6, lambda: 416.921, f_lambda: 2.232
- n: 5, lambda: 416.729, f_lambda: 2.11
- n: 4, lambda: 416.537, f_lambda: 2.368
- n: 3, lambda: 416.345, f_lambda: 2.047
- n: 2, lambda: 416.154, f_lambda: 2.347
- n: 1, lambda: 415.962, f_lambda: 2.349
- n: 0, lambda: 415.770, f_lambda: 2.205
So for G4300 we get 0.61 nm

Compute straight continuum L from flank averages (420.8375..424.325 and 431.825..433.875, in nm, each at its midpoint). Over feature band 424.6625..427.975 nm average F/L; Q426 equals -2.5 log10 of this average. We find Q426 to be 0.07 mag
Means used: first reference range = 2.03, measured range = 1.91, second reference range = 2.06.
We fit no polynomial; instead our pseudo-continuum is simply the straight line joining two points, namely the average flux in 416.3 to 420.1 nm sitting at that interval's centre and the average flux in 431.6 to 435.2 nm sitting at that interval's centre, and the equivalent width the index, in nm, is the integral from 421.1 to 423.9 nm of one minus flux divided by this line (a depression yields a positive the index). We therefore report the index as 0.03 nm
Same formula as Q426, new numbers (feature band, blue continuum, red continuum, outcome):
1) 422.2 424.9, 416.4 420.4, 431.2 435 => 0.04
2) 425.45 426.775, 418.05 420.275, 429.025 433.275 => -0.06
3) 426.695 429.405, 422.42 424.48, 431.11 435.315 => 0.07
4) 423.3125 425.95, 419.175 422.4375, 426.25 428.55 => 0.02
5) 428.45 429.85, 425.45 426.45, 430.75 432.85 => 0.10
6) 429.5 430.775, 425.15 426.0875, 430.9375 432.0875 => 0.33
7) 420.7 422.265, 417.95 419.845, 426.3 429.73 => -0.08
